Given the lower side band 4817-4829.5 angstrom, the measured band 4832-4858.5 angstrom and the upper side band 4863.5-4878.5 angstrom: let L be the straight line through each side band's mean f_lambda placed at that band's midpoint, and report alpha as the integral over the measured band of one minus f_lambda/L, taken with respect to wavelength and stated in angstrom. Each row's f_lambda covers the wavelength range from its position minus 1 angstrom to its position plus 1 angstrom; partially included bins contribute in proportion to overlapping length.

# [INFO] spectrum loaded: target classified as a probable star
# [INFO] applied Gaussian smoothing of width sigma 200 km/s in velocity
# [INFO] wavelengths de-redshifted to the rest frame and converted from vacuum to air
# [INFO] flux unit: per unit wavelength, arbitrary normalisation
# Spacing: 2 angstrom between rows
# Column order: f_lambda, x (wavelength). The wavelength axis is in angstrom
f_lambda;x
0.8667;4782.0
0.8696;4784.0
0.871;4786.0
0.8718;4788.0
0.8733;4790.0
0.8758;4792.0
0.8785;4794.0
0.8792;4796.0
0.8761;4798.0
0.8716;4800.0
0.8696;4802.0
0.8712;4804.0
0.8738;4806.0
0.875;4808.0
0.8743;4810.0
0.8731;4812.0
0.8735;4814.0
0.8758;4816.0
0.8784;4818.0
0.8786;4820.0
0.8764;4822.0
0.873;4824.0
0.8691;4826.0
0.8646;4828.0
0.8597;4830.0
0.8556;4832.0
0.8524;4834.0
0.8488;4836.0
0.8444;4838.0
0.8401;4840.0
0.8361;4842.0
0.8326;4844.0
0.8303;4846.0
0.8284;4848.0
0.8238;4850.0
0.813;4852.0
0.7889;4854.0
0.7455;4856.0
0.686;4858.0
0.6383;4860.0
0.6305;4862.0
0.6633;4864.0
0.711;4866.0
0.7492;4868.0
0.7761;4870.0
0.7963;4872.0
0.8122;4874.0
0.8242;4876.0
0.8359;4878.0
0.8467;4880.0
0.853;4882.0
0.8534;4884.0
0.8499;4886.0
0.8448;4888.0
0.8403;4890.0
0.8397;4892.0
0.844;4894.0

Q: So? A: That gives 0.3 angstrom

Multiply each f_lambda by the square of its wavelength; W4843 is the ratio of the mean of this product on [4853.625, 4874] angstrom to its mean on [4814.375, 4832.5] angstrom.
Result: 0.8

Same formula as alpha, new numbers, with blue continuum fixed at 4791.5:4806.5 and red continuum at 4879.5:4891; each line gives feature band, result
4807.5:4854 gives 0.6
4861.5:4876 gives 1.9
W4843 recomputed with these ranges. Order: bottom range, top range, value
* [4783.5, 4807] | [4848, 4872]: 0.87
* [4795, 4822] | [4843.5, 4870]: 0.87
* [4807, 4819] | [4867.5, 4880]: 0.94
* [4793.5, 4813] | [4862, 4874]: 0.87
